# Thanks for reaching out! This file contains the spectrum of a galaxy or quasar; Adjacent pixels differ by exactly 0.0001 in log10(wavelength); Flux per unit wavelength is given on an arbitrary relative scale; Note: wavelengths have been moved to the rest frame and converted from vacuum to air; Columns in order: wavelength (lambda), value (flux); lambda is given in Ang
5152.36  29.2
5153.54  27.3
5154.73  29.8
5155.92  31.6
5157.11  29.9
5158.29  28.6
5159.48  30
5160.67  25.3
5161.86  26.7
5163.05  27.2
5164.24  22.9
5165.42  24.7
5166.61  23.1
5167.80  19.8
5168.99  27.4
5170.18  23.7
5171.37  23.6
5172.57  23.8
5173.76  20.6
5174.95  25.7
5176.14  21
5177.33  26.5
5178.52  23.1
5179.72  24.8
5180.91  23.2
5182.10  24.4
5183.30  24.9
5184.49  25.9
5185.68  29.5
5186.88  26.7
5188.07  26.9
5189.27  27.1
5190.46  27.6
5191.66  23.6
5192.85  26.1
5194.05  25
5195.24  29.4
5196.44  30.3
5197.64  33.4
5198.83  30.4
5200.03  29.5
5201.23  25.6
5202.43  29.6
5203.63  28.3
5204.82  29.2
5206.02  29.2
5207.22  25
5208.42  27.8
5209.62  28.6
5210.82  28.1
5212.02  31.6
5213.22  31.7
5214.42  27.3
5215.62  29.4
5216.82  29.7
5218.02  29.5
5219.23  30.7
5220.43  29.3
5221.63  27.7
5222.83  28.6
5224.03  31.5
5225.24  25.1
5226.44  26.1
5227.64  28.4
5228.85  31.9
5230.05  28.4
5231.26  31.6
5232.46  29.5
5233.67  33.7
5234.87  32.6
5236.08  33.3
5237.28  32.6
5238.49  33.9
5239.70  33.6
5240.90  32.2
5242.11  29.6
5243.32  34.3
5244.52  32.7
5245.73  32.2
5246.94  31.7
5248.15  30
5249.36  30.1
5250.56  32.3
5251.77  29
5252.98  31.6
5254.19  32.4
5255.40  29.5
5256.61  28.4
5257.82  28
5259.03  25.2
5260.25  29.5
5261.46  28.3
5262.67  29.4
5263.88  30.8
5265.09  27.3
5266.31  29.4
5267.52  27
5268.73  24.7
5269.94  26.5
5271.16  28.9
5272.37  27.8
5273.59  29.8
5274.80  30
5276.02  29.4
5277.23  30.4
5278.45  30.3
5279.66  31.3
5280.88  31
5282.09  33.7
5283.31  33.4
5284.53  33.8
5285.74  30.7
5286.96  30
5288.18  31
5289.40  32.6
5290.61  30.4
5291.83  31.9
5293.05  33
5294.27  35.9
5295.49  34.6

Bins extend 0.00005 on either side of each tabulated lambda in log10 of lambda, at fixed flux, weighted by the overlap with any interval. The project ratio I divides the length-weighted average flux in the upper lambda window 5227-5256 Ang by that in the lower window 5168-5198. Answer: 1.2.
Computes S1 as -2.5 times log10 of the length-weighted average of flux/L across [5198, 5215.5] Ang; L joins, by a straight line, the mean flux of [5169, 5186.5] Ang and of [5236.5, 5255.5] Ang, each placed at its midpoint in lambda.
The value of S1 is -0.05 mag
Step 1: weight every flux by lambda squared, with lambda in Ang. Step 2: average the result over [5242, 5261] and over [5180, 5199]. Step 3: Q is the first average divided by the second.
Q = 1.2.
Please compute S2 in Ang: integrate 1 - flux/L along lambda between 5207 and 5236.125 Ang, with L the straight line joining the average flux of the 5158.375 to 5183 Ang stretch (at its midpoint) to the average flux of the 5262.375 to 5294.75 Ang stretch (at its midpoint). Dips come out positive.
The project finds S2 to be -2.4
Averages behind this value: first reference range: 24.5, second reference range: 30.4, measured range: 29.5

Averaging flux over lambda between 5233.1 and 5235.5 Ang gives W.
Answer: 33.2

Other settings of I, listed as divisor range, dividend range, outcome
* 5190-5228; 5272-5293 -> 1.09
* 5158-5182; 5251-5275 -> 1.17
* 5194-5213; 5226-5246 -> 1.09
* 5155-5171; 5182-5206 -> 1.06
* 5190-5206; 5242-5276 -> 1.04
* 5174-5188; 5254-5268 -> 1.15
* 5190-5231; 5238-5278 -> 1.04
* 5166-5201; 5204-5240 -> 1.16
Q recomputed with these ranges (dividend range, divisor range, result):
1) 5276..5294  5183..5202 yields 1.19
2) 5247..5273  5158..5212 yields 1.13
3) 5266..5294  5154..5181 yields 1.25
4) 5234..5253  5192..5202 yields 1.14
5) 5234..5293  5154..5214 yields 1.18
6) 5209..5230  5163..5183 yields 1.25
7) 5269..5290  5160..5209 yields 1.21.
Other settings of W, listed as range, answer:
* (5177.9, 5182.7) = 23.9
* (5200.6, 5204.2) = 27.8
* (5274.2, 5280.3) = 30.3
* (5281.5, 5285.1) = 33.6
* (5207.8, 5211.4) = 28.1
